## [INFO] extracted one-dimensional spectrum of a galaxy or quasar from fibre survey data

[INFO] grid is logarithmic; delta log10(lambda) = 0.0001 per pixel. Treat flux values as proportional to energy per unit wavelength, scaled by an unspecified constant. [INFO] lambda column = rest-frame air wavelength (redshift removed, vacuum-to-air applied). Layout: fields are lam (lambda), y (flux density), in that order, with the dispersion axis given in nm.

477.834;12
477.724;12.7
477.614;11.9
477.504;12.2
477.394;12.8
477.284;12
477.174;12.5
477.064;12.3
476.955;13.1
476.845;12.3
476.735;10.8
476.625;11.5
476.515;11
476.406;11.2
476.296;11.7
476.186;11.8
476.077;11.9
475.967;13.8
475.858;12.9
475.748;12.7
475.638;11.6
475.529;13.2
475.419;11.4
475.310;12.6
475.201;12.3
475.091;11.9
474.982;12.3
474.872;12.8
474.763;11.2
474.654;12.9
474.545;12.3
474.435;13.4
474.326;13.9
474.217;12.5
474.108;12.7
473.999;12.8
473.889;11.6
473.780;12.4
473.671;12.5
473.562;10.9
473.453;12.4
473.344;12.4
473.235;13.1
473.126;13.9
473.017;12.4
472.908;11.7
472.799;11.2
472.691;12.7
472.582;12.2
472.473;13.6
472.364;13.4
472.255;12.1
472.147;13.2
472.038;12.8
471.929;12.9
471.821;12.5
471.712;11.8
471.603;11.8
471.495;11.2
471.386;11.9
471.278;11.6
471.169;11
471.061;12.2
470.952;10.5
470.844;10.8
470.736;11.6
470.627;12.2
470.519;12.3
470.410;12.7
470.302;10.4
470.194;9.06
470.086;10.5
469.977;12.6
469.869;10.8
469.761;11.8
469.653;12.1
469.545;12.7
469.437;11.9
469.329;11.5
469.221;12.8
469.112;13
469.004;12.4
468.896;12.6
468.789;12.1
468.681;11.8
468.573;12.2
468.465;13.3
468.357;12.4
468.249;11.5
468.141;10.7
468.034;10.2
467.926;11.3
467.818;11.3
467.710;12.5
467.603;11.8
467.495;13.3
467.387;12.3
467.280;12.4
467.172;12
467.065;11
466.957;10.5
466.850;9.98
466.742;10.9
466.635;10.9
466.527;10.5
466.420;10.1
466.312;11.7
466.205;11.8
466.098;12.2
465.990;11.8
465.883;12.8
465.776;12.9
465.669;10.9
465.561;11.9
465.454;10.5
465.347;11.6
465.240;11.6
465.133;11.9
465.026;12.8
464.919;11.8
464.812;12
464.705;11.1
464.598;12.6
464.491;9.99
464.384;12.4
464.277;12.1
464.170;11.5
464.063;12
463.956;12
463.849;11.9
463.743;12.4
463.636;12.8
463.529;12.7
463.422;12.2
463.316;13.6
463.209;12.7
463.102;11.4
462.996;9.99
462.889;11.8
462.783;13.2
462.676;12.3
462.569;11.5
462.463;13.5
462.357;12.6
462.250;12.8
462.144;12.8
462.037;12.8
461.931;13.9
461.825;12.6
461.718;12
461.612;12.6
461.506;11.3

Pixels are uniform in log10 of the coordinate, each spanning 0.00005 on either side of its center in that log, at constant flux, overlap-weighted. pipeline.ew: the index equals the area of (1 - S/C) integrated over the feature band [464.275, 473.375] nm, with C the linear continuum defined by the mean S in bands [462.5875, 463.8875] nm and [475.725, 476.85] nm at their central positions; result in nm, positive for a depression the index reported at 0.19 nm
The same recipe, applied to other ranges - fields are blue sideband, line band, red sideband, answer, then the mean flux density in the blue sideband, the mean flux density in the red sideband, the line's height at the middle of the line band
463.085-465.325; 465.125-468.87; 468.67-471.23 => 0.09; 12.1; 11.7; 11.9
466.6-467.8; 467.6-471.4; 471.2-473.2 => 0.07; 11.6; 12.4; 12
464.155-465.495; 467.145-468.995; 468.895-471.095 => -0.05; 11.7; 11.7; 11.7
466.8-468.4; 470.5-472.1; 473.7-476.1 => 0.03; 11.5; 12.5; 12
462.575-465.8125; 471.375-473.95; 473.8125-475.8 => 0.00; 11.9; 12.4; 12.3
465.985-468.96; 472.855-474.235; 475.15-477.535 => -0.05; 11.6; 12.2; 12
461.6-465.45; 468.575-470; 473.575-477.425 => 0.01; 12.2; 12.3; 12.2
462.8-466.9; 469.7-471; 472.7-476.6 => 0.09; 11.7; 12.3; 12.1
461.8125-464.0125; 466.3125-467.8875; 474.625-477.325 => 0.12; 12.5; 12.1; 12.4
